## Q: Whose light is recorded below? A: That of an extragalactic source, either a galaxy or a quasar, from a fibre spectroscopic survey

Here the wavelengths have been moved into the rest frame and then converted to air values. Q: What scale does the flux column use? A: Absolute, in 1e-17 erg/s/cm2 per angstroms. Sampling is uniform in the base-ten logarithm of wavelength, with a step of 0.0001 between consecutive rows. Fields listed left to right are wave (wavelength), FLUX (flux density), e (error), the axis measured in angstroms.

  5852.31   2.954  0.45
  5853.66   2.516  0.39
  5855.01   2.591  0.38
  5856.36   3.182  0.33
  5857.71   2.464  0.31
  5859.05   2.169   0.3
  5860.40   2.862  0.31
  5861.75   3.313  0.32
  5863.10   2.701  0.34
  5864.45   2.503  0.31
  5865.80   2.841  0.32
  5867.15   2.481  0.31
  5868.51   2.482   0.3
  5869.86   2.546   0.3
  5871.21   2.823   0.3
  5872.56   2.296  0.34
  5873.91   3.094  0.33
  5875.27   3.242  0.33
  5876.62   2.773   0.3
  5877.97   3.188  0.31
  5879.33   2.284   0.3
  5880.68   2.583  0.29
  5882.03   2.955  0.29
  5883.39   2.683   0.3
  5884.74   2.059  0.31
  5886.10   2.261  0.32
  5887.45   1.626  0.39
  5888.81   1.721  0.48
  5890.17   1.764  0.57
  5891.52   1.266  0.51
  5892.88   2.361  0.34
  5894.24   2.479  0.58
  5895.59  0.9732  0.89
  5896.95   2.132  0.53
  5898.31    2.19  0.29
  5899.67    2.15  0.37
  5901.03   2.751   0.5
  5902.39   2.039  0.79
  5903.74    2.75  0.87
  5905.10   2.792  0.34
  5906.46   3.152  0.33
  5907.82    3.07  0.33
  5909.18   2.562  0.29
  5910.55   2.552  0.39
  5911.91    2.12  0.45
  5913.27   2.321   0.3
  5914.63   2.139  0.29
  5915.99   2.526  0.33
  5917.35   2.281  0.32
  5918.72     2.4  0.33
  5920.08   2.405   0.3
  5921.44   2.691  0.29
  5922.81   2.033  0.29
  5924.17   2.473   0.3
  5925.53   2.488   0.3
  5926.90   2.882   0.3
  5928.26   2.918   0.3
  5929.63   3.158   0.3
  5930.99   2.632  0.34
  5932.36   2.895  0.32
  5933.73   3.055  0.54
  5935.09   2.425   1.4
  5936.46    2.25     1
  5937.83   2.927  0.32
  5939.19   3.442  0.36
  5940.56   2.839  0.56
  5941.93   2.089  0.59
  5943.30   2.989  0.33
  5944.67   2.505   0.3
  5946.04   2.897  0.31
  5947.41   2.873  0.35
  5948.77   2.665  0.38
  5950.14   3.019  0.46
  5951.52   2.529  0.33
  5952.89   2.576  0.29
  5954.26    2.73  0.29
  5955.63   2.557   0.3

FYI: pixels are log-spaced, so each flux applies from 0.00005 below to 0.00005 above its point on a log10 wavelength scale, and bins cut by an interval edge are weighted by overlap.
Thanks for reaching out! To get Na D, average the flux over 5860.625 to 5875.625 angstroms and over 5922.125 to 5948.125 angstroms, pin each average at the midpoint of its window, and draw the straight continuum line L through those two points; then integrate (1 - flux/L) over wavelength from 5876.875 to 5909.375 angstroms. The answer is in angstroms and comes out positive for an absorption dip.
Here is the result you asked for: 4.9 angstroms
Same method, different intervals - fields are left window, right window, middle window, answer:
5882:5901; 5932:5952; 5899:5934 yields -2.8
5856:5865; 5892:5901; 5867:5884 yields -1.9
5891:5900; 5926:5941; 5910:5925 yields 0.6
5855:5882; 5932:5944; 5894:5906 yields 2.1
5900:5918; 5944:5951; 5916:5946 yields 0.2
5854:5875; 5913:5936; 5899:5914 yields 0.2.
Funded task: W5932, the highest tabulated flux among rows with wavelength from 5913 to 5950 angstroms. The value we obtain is 3.442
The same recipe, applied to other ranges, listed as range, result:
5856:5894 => 3.313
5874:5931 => 3.242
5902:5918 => 3.152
